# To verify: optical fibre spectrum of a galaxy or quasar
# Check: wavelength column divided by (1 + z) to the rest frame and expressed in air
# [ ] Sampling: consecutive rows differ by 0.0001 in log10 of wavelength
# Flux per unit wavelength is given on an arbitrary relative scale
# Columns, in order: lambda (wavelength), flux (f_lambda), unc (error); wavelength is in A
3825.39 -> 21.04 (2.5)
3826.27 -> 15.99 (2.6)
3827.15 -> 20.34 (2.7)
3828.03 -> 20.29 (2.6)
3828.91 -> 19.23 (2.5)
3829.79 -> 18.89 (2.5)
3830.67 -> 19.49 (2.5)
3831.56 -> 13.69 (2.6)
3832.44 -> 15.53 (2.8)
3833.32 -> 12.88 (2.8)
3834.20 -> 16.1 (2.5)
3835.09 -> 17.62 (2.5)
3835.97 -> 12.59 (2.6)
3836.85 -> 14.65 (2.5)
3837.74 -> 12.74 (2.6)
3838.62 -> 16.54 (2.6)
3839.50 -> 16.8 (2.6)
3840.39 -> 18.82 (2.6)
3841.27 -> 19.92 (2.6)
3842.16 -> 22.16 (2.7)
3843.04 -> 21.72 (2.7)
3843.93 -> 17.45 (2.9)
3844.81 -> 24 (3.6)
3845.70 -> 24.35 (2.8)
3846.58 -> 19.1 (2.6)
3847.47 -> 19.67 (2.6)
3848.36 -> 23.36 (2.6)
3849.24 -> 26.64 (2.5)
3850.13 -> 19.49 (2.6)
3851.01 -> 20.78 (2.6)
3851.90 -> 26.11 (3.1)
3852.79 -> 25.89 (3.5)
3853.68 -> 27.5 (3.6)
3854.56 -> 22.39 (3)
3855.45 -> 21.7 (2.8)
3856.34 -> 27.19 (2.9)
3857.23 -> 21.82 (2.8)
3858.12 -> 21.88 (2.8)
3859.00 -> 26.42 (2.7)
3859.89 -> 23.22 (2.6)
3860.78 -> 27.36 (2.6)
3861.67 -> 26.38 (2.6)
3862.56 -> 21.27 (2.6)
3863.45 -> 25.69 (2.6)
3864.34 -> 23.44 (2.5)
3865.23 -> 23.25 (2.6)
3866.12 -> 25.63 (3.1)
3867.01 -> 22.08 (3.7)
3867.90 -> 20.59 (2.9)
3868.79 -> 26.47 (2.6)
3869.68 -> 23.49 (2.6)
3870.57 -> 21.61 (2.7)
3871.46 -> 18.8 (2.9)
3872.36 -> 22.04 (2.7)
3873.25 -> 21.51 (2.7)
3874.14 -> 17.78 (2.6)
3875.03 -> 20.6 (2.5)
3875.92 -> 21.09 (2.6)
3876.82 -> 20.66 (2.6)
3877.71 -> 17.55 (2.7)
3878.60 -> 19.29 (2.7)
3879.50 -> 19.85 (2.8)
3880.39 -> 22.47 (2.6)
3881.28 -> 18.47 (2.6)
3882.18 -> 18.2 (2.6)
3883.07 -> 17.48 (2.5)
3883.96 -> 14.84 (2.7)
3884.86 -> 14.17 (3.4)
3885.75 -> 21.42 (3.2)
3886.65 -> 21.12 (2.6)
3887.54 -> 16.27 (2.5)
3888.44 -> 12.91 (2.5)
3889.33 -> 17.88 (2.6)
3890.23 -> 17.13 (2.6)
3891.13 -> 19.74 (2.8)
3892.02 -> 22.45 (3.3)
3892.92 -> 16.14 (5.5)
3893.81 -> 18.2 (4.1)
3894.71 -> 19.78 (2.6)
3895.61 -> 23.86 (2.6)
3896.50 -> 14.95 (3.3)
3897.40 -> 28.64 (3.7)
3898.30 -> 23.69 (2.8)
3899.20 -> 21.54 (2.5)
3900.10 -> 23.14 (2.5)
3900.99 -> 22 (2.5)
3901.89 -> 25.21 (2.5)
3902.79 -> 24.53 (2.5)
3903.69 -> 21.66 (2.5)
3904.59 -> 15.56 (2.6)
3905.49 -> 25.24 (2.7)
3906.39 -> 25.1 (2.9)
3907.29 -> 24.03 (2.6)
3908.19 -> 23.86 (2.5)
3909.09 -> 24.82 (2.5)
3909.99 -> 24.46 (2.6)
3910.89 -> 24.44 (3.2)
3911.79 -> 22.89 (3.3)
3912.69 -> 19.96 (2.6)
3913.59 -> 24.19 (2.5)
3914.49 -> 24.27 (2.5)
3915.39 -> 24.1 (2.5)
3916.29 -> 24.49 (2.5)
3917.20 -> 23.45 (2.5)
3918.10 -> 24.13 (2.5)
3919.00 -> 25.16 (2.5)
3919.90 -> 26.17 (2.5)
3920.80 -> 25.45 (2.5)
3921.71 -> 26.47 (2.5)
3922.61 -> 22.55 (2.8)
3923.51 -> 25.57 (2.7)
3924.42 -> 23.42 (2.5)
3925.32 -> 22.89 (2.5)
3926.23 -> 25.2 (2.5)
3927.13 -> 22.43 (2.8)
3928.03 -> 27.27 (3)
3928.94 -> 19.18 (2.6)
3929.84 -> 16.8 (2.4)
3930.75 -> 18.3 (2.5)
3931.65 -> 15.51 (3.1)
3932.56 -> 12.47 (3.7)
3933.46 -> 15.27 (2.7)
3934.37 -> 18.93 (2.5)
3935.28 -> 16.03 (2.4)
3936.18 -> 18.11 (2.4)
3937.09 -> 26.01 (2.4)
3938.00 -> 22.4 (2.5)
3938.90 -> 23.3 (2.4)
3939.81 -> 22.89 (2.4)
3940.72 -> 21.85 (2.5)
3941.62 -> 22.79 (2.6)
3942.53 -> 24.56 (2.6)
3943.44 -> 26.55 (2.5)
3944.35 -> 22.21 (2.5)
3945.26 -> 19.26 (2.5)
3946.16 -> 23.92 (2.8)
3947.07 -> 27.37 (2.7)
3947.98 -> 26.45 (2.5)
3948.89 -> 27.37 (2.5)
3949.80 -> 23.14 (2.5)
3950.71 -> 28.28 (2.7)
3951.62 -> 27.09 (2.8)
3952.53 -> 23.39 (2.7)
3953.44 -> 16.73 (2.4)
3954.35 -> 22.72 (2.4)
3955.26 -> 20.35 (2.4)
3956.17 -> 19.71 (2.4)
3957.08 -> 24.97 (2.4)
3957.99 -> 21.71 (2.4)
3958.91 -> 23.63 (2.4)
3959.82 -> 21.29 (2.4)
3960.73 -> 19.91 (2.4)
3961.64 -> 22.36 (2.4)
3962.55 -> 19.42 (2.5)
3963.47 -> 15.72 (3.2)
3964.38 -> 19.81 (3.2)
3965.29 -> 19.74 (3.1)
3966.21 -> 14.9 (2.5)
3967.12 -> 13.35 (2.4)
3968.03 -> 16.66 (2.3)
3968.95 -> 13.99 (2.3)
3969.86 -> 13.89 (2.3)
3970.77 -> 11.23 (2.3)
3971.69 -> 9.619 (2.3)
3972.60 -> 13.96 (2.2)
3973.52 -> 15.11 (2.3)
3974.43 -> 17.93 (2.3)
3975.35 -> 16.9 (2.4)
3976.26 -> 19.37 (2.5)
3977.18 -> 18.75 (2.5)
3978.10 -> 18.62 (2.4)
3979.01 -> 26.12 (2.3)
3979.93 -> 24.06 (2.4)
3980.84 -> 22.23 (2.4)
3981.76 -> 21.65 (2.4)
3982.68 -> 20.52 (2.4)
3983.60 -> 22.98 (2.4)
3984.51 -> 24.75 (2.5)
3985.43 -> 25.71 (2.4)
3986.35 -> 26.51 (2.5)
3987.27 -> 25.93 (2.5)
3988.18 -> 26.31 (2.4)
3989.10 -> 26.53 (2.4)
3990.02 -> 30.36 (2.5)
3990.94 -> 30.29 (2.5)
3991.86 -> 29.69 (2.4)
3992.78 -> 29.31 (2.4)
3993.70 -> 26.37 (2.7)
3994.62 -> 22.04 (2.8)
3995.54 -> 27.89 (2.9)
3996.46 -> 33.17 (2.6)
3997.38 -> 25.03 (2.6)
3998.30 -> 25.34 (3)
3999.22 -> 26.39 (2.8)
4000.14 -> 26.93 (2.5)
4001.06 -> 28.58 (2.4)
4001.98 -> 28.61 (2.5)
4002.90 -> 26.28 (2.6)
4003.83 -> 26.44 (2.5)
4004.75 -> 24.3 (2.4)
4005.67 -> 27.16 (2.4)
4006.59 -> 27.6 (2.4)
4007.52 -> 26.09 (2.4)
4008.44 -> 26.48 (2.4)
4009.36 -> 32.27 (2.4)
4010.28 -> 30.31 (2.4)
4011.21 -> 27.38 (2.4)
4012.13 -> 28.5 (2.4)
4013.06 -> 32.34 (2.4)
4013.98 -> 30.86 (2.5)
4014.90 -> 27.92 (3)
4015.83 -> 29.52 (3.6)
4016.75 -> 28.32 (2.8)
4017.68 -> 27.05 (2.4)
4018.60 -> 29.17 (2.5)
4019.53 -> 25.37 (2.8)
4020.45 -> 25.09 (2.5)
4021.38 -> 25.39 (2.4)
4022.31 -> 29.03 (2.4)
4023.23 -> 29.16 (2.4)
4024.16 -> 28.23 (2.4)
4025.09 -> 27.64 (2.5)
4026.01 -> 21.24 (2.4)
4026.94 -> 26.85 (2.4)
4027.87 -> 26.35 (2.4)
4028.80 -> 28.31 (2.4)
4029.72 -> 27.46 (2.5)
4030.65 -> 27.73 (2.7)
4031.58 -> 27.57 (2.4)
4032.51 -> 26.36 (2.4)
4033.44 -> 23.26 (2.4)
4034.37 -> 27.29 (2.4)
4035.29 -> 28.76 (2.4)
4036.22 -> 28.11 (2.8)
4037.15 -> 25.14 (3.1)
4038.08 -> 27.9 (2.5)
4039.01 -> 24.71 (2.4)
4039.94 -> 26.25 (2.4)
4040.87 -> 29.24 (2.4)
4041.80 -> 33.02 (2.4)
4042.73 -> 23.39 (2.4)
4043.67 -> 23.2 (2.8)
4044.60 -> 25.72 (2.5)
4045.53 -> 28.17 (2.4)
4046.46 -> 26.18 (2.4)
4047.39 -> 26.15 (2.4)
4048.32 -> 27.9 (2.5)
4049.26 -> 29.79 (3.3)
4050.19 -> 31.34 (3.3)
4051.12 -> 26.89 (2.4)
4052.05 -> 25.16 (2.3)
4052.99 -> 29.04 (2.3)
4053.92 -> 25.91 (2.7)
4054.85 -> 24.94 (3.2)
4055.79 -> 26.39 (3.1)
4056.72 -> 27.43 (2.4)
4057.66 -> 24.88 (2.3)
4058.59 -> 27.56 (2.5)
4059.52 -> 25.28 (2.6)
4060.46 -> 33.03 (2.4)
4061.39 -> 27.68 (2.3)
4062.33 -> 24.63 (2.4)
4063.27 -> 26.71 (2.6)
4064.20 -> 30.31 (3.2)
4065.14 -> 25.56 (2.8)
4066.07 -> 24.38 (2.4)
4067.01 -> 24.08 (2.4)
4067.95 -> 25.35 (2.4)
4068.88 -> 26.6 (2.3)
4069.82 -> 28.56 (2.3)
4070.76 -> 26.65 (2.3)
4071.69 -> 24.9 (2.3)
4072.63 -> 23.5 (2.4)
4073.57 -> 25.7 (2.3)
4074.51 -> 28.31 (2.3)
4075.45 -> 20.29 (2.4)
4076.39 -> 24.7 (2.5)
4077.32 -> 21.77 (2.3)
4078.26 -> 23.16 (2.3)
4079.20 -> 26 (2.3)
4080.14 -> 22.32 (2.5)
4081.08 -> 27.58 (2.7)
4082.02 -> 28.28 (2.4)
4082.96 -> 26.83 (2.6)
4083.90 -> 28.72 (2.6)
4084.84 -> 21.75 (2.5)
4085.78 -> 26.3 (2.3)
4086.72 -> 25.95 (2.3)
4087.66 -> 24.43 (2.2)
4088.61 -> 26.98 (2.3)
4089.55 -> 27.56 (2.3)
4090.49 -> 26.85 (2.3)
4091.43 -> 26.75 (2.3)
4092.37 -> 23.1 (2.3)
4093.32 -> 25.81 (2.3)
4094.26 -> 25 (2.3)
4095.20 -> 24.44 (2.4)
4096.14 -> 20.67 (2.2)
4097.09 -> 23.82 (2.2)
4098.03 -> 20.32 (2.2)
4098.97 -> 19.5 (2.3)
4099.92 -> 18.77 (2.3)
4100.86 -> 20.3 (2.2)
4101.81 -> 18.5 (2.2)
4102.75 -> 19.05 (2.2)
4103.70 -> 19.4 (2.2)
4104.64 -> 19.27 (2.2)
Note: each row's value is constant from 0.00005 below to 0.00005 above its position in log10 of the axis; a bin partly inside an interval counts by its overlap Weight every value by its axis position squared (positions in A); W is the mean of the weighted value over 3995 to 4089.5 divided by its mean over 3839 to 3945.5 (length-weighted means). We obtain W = 1.3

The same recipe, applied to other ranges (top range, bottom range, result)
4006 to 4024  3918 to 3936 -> 1.39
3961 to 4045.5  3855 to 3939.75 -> 1.21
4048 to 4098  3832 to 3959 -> 1.31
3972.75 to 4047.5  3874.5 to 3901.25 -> 1.43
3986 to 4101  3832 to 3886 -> 1.40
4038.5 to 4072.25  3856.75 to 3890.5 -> 1.41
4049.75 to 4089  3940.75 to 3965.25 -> 1.22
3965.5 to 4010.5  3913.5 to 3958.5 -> 1.06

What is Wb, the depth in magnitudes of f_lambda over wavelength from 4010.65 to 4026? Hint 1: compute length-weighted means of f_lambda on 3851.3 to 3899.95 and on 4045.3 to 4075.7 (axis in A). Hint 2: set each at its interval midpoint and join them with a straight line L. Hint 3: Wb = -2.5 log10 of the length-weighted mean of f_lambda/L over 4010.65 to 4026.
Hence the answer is -0.10 mag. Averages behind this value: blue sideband 21.3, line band 28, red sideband 26.7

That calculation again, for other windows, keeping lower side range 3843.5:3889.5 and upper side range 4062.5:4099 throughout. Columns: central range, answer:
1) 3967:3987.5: 0.221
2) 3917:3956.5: 0.013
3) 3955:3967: 0.155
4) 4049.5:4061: -0.110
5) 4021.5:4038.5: -0.113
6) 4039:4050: -0.109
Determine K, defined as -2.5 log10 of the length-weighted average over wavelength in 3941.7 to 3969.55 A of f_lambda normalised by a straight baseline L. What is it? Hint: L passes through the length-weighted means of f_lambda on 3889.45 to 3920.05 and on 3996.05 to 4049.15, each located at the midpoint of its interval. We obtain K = 0.14 mag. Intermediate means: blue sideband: 22.5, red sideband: 27.3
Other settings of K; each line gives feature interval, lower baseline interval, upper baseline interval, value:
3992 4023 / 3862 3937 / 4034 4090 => -0.12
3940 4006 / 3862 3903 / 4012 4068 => 0.08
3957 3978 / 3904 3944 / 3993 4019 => 0.40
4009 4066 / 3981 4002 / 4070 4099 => -0.07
